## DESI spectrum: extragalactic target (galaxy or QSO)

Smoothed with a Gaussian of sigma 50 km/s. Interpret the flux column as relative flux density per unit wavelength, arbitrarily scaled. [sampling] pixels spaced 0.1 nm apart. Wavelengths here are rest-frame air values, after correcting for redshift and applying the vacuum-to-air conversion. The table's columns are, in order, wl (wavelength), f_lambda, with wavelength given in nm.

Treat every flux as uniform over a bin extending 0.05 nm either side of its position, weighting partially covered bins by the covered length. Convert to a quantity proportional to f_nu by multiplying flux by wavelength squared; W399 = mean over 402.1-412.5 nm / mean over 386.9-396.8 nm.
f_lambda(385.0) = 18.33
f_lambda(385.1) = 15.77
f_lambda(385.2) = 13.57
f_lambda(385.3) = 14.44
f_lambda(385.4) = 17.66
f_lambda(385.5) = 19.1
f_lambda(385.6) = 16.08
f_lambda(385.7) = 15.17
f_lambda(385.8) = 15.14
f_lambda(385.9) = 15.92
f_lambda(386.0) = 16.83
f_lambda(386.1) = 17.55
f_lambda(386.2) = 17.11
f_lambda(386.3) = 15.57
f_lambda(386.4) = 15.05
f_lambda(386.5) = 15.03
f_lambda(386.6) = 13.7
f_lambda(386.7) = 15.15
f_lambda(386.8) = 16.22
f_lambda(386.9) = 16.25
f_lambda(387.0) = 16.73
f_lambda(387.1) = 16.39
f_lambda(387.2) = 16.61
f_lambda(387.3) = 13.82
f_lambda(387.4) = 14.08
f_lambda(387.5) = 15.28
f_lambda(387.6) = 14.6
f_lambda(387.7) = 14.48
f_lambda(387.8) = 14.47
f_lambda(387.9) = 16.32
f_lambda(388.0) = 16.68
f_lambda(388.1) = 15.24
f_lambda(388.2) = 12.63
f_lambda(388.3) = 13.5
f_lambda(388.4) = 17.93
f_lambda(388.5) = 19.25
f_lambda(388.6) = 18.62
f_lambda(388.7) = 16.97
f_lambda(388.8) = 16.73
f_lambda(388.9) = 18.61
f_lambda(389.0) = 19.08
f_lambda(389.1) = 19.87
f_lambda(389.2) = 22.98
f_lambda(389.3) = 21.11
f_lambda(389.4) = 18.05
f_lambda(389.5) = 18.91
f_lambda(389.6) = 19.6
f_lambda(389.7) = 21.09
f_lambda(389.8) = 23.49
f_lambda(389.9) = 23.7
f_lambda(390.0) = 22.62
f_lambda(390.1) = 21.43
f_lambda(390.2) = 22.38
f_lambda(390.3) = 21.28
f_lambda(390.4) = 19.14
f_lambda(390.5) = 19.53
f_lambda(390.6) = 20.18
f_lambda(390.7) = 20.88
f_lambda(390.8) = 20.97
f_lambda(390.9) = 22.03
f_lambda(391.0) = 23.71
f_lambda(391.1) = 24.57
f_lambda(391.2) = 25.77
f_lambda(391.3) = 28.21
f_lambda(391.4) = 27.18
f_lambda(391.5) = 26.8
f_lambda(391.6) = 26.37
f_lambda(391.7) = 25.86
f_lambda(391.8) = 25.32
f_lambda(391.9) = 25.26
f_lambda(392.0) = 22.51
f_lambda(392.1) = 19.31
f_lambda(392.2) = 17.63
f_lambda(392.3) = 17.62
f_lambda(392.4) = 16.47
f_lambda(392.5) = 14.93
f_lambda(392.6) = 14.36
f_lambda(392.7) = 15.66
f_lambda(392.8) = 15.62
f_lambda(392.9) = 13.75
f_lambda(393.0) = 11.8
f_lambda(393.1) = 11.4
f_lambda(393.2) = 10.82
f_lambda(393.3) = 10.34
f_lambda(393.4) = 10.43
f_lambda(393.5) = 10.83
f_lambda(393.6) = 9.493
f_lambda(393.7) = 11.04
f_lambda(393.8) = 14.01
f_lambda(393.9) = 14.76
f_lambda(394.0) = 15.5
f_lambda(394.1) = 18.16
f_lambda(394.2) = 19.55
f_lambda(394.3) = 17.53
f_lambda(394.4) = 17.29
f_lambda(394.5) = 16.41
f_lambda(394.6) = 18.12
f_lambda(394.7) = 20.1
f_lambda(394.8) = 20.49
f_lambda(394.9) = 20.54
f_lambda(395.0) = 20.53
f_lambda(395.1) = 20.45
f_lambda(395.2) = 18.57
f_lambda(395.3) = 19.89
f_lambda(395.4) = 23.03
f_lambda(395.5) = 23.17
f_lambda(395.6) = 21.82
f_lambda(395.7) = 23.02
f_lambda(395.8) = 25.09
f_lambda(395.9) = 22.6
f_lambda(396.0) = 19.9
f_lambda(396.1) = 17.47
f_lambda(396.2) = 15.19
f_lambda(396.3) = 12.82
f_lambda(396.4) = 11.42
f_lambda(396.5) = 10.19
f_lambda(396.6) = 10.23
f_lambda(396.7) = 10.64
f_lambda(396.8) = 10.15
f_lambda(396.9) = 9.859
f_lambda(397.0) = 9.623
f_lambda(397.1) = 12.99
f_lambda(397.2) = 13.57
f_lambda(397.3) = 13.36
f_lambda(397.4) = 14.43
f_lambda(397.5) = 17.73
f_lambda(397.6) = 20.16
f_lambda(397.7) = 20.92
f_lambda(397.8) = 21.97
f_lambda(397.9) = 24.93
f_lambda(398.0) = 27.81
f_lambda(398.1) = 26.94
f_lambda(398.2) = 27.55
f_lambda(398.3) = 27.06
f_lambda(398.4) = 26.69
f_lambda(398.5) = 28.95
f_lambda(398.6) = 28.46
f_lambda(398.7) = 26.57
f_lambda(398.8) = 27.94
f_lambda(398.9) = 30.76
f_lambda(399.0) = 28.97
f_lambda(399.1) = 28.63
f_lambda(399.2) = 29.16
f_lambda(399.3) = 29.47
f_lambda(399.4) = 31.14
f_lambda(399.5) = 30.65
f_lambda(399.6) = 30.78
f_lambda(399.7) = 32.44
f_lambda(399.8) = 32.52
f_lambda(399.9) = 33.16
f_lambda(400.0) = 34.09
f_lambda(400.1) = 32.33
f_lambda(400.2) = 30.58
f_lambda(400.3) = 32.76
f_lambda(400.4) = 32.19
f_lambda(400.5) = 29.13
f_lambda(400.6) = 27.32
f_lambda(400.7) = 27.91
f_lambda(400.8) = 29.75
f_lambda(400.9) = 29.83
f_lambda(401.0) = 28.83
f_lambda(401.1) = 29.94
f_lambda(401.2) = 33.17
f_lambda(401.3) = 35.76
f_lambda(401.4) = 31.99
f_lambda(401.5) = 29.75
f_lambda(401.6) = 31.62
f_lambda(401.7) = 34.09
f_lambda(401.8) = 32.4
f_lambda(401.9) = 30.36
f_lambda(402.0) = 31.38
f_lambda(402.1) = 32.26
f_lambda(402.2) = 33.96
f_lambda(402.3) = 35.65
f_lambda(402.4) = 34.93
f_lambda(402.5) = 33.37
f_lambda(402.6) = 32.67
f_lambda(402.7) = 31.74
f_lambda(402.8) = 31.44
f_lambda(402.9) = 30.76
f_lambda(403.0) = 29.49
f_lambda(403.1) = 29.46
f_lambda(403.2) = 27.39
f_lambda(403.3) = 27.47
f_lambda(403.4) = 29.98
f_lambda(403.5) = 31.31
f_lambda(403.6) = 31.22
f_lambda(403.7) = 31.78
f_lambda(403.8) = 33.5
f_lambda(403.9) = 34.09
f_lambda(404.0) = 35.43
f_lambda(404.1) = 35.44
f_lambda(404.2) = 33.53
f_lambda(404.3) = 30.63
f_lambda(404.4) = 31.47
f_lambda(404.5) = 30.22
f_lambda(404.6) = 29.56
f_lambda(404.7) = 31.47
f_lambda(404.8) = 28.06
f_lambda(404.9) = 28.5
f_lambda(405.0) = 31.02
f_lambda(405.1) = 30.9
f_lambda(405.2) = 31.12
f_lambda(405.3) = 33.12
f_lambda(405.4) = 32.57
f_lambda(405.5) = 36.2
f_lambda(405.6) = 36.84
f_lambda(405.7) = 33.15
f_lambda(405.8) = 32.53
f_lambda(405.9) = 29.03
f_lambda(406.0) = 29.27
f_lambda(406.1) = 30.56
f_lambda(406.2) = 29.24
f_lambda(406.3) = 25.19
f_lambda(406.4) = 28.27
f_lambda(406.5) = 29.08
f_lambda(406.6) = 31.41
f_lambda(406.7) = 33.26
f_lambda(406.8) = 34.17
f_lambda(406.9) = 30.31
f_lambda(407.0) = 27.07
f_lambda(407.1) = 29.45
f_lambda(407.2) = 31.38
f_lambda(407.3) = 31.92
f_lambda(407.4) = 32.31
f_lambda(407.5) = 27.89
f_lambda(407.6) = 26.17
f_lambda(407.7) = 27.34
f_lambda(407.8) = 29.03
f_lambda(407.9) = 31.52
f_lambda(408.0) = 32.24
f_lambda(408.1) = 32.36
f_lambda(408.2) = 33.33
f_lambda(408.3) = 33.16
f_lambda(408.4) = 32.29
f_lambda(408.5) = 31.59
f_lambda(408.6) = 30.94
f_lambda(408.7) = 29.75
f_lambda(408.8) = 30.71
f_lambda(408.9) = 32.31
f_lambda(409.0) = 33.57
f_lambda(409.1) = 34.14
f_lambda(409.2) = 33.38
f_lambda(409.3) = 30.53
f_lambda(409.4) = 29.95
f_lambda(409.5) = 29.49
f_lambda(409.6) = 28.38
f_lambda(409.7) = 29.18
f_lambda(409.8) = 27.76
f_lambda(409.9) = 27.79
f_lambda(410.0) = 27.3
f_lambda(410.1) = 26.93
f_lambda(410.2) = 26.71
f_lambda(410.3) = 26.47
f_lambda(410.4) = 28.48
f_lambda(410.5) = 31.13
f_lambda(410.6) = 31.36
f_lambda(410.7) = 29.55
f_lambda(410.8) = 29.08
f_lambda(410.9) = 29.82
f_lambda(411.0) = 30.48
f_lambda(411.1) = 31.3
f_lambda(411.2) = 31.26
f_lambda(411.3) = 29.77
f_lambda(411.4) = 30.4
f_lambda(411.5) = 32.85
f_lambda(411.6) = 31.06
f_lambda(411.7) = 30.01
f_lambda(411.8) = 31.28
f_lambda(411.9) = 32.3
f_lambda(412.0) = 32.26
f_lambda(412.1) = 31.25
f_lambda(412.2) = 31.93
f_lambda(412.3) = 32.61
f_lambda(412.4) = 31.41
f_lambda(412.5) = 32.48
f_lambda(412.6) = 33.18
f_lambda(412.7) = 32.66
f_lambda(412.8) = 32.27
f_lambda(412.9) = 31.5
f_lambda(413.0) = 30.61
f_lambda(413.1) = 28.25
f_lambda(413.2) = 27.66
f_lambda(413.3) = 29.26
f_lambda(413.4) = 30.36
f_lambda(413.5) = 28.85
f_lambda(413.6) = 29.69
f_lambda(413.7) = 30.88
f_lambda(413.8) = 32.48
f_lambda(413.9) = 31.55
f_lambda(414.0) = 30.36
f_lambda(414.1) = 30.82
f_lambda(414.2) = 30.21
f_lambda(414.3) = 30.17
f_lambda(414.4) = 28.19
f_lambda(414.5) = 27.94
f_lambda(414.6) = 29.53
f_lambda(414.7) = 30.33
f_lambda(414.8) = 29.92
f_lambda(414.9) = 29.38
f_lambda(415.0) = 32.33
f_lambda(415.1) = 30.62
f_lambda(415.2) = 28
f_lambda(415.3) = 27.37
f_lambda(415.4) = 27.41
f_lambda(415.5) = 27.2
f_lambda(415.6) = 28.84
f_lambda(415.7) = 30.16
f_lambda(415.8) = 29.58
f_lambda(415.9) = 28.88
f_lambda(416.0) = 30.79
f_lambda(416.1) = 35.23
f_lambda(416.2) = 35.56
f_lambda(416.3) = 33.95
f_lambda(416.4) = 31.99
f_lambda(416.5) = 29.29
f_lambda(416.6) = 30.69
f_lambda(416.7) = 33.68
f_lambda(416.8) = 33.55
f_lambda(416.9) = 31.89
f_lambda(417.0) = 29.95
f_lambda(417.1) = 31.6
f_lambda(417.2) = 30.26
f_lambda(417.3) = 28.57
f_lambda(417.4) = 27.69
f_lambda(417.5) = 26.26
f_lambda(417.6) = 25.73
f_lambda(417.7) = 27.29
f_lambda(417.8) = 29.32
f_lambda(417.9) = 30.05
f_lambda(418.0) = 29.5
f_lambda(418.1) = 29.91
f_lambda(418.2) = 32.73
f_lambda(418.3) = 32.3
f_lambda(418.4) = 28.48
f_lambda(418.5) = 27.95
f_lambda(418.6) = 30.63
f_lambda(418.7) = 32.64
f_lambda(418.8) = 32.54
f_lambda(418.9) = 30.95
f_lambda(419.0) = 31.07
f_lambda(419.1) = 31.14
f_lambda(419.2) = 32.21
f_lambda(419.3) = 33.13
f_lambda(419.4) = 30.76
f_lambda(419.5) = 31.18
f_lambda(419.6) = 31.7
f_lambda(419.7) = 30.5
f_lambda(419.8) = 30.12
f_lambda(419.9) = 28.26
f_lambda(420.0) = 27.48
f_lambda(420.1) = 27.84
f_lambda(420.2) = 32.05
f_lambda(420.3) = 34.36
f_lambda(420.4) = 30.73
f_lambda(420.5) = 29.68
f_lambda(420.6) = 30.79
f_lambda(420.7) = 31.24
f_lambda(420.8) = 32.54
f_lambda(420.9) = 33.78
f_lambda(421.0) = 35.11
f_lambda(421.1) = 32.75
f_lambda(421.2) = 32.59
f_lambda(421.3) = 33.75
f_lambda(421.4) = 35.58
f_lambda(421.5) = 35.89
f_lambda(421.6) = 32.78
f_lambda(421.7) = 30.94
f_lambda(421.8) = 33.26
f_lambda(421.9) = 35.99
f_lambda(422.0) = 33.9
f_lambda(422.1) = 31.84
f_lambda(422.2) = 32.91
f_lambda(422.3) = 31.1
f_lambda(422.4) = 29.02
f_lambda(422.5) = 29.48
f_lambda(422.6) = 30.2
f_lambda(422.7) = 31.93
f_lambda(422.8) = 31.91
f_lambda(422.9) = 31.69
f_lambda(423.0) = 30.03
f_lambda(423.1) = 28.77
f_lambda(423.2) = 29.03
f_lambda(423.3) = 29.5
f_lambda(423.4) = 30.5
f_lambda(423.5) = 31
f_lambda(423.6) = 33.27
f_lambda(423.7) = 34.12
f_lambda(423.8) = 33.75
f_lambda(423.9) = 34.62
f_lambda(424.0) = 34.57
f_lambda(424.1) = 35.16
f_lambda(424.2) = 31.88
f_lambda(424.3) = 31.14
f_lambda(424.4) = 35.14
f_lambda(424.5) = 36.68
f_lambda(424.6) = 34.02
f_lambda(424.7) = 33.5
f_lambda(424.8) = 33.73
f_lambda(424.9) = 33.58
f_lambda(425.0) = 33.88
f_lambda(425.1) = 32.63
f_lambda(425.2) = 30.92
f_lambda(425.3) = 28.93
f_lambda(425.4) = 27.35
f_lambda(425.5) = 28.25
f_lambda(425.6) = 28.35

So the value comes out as 1.8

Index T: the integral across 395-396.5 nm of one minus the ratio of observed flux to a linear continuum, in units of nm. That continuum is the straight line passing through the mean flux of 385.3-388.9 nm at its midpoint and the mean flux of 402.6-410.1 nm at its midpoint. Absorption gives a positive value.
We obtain 0.22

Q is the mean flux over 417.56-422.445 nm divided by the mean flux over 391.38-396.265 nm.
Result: 1.73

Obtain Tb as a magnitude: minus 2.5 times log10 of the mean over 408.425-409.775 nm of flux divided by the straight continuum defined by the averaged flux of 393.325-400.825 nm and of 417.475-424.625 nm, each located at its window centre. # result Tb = -0.17 mag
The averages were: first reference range 21.7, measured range 31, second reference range 31.6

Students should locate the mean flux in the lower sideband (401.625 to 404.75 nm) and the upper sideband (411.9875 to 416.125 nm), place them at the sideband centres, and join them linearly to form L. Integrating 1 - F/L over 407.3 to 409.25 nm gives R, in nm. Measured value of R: -0.009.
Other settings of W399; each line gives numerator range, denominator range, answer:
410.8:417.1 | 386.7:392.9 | 1.79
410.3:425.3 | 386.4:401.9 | 1.66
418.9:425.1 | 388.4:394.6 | 1.98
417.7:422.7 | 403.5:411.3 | 1.09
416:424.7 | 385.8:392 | 1.92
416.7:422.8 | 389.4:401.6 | 1.60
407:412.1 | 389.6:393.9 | 1.74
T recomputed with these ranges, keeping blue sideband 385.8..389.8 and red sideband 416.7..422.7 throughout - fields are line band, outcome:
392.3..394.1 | 0.56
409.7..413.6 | -0.38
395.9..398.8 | 0.34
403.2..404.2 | -0.34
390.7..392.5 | -0.43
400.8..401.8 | -0.38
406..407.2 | -0.22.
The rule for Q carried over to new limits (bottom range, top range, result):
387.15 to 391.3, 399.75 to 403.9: 1.65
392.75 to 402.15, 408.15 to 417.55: 1.35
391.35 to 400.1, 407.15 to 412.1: 1.50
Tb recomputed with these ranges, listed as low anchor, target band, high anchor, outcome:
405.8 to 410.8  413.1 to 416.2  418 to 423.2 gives 0.03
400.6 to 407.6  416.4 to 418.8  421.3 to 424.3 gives 0.07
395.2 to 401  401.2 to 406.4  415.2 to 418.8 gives -0.23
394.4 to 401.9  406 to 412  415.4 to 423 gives -0.09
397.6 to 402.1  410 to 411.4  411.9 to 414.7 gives 0.04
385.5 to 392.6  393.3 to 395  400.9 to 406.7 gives 0.42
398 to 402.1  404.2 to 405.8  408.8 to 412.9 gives -0.04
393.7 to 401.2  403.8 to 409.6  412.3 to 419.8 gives -0.18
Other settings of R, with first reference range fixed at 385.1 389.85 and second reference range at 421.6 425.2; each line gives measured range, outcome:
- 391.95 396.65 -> 0.74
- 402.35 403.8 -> -0.46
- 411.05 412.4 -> -0.20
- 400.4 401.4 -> -0.34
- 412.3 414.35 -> -0.20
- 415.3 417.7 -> -0.07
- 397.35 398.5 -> -0.12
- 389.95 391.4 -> -0.35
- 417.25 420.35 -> 0.03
